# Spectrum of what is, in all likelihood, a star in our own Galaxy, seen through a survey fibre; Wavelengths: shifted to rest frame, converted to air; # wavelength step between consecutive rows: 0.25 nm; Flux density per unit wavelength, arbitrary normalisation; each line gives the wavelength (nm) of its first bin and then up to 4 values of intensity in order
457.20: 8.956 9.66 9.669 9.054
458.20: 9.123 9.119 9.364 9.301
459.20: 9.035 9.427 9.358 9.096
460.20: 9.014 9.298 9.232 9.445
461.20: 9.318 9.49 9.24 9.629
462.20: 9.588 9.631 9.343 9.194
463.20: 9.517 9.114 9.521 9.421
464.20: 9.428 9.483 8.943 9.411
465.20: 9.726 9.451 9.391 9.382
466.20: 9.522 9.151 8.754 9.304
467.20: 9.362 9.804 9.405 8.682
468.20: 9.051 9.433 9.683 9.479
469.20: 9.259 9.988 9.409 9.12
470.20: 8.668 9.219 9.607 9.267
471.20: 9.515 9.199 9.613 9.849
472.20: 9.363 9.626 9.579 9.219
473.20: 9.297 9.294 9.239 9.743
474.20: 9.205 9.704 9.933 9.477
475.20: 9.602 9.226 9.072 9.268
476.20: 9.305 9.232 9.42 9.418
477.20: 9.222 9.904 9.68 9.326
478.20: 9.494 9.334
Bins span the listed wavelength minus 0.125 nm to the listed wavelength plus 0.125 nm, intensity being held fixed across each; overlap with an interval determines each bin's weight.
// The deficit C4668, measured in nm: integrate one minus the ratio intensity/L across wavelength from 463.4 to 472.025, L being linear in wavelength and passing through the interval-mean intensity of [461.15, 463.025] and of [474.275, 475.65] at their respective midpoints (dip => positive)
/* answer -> 0.115 nm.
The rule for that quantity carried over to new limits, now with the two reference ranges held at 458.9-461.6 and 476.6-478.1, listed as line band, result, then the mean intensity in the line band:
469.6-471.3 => 0.03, 9.25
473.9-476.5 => 0.01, 9.43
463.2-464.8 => 0.00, 9.34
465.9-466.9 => 0.02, 9.2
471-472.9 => -0.02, 9.51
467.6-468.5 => 0.03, 9.11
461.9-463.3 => -0.03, 9.48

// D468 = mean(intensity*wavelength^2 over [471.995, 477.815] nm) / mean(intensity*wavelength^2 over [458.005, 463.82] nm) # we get 1.08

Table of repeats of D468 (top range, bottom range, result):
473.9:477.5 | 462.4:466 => 1.05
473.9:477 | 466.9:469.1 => 1.04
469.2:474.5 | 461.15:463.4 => 1.04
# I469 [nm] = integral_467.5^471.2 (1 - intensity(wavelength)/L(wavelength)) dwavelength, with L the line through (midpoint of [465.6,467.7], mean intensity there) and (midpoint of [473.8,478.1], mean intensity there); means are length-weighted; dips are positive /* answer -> 0.02 nm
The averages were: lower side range 9.34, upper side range 9.45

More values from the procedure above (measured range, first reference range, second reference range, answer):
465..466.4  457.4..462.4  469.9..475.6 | -0.016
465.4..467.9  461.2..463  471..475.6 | 0.034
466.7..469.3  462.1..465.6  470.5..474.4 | 0.030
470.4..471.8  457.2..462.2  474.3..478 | 0.000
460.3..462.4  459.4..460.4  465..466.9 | -0.037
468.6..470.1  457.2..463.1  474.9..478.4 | -0.017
